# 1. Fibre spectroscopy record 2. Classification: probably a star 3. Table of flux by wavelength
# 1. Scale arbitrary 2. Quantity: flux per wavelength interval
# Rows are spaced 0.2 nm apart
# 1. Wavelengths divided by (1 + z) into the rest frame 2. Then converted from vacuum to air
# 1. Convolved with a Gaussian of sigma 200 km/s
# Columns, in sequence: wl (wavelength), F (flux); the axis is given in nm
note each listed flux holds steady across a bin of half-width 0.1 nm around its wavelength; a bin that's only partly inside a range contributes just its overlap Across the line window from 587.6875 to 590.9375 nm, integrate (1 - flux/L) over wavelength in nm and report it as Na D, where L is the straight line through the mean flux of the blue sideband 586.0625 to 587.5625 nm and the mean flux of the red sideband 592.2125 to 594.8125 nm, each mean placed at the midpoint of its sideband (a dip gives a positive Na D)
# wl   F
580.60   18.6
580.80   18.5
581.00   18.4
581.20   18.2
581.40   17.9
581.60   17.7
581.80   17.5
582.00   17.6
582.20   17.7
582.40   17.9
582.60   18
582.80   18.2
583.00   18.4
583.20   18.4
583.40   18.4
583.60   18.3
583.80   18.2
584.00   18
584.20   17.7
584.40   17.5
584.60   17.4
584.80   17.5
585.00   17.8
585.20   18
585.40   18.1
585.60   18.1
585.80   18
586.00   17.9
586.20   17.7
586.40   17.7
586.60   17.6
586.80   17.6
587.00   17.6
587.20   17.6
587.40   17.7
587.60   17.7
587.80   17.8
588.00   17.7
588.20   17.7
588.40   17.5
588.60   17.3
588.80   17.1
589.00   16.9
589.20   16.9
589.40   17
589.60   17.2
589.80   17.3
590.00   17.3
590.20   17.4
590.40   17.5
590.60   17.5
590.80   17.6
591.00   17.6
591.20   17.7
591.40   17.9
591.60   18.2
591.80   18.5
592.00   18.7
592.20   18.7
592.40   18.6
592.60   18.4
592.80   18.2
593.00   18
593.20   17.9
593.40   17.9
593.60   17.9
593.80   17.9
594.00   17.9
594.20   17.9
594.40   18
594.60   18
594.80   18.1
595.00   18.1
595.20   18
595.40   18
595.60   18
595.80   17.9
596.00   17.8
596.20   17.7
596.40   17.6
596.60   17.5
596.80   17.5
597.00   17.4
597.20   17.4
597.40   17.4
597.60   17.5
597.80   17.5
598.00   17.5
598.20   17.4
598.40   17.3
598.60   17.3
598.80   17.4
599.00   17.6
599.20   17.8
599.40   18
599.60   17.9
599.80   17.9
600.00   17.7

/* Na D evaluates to 0.08 nm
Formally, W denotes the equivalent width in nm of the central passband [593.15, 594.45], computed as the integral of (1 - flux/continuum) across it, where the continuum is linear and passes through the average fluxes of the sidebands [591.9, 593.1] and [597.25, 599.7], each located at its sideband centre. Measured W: 0.02 nm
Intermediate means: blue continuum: 18.4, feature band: 17.9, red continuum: 17.5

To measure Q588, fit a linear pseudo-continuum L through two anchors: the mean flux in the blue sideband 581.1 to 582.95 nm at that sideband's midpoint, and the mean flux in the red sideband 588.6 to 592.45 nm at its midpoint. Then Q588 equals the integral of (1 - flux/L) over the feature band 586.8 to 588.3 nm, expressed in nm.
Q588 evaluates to 0.00 nm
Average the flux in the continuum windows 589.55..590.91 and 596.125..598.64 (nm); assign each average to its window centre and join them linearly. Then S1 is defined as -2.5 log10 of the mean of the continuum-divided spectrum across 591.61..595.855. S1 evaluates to -0.042 mag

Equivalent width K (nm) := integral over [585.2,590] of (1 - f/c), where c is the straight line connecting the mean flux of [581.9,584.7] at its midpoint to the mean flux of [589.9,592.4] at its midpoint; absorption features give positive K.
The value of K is 0.103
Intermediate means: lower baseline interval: 18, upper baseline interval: 17.9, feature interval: 17.6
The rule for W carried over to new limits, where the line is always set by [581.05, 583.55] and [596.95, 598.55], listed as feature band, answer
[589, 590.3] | 0.04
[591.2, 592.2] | -0.04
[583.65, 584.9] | 0.01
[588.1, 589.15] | 0.03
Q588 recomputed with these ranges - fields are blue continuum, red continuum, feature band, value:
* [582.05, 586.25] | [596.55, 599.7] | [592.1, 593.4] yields -0.04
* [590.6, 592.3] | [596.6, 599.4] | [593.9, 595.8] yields -0.02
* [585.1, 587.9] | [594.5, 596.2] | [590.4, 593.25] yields -0.03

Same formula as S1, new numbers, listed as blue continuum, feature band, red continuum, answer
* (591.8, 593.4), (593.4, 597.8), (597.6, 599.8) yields 0.011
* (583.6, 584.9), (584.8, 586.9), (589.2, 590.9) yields -0.012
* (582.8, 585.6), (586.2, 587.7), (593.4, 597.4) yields 0.018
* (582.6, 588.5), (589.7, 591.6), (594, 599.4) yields 0.013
